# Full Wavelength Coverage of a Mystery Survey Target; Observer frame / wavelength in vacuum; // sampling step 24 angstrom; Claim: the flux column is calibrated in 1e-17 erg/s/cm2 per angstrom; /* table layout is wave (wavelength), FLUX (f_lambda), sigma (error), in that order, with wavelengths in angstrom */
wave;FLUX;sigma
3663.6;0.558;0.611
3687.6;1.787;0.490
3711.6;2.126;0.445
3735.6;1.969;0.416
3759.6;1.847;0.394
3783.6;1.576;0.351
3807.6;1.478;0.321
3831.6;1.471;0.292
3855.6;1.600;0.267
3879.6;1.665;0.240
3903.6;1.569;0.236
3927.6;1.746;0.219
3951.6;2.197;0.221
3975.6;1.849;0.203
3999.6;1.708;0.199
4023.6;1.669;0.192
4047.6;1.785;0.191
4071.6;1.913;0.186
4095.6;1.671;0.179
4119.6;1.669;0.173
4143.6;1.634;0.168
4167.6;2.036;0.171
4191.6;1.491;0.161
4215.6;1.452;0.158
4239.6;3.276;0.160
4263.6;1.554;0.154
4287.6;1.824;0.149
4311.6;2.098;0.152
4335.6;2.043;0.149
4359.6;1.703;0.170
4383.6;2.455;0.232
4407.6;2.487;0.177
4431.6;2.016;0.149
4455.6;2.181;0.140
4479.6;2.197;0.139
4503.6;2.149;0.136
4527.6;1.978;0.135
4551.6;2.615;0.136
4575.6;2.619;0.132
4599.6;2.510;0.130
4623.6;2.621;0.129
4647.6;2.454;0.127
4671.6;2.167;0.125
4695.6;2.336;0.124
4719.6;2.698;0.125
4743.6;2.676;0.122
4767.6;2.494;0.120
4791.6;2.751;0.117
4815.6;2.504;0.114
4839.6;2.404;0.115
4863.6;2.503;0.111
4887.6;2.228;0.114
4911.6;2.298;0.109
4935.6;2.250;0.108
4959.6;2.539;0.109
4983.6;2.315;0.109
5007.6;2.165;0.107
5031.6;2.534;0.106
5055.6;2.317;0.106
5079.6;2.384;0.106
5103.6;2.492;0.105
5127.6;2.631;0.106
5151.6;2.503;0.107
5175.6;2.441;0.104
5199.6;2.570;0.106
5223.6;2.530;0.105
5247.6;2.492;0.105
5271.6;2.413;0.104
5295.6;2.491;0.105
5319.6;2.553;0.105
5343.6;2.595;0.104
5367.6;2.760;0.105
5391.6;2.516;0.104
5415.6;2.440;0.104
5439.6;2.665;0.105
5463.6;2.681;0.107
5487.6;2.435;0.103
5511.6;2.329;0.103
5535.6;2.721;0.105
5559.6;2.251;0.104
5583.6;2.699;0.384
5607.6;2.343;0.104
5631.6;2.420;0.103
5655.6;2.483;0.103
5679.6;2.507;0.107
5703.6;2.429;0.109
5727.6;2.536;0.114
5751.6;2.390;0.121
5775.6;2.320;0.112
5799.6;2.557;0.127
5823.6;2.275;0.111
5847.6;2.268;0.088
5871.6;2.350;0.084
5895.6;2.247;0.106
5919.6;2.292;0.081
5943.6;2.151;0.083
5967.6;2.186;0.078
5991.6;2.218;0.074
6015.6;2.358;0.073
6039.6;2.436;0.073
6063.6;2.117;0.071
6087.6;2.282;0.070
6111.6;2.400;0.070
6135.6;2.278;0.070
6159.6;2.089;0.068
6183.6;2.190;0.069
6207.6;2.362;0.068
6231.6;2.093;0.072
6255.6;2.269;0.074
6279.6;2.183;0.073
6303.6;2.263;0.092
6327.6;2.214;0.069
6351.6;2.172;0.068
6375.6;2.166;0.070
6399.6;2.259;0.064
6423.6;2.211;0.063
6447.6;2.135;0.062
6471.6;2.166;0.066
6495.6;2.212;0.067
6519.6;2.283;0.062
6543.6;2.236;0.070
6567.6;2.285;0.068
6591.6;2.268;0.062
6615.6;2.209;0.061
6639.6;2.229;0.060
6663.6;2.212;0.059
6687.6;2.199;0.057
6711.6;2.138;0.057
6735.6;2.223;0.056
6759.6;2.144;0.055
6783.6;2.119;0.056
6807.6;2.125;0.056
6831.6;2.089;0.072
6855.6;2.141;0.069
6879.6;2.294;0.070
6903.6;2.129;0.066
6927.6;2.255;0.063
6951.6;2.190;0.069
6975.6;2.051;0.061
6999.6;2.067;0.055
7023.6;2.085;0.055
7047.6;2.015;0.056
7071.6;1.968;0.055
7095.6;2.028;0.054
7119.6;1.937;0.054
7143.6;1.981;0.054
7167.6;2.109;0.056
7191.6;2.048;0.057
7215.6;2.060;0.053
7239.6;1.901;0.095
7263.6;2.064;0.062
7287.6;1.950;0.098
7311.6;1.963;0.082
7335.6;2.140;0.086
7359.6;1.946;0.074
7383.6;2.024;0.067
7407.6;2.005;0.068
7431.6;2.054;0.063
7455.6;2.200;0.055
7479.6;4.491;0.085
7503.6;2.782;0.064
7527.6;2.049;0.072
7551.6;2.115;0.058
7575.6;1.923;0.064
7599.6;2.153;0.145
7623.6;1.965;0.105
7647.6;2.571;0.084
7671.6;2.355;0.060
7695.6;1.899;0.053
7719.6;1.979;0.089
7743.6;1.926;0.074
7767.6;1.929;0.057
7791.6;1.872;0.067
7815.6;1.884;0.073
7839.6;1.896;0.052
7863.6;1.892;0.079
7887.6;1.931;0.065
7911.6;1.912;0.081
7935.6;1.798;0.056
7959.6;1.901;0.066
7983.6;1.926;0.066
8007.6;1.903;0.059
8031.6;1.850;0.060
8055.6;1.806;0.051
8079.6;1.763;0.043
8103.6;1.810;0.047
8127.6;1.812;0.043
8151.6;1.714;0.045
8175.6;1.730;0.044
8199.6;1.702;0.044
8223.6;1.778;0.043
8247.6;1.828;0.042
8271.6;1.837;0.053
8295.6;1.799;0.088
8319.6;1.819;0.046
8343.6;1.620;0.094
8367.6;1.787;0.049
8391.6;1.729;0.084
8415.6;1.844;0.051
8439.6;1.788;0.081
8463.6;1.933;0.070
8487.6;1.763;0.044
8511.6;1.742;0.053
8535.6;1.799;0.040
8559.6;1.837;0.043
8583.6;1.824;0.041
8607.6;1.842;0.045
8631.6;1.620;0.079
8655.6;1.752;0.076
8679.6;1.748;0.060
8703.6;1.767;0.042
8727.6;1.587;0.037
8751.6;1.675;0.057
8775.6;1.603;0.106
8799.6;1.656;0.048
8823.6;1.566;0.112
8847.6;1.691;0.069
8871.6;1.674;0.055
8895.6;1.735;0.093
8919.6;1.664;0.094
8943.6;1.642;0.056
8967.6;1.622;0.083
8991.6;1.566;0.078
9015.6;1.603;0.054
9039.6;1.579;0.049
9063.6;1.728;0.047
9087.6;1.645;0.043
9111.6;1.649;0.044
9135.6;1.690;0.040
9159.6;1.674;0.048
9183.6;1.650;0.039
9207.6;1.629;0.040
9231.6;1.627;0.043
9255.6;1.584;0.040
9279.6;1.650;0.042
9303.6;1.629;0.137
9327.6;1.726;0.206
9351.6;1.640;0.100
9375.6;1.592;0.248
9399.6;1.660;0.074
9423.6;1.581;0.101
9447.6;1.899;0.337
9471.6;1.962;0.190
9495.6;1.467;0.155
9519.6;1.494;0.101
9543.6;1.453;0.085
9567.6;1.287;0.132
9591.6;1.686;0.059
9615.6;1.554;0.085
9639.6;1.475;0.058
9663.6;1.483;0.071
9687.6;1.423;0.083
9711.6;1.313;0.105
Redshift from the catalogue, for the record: 0.14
